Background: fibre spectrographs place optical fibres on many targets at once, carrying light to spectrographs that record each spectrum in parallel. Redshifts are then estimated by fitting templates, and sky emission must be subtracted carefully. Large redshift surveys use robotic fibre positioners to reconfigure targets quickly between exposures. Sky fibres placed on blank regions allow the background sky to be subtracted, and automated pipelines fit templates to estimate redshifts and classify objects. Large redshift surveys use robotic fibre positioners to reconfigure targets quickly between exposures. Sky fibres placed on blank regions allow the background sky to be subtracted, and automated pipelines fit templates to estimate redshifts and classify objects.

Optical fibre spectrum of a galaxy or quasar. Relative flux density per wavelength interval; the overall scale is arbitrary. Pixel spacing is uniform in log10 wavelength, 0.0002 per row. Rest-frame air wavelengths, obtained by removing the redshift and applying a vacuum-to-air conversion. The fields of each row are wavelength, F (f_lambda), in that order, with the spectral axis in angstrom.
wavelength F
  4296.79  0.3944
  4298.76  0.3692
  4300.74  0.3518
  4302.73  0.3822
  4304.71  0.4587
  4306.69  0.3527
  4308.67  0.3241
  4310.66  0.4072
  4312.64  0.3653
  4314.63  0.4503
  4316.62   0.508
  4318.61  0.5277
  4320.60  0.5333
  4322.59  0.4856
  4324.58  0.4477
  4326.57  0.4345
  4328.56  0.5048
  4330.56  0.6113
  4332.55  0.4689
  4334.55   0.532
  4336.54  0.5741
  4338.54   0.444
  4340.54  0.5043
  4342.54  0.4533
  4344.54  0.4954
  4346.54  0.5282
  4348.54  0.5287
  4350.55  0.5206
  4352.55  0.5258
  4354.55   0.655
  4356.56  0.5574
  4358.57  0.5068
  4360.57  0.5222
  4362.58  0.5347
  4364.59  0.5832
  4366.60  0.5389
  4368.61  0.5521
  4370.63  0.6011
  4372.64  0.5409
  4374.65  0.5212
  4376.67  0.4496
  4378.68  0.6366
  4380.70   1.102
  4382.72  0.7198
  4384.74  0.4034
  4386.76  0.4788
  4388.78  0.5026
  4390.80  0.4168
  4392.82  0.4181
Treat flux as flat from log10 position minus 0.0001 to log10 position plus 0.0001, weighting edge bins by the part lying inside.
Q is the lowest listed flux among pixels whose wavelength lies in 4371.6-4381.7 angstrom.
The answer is 0.4496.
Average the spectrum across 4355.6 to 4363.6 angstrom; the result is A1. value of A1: 0.53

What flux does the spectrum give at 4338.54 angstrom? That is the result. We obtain 0.444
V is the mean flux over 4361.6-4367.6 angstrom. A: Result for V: 0.552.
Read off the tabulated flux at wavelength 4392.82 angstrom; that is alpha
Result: 0.4181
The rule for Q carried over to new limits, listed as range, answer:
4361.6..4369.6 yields 0.5347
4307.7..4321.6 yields 0.3241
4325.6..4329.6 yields 0.4345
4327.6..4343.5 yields 0.444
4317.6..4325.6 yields 0.4477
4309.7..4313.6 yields 0.3653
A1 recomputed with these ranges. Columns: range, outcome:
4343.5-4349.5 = 0.517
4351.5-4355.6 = 0.59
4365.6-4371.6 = 0.563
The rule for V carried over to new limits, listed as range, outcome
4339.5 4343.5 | 0.478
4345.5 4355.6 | 0.552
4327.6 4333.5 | 0.529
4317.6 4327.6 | 0.486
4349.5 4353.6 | 0.525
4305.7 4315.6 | 0.38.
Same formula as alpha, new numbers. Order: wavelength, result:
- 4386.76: 0.4788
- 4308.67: 0.3241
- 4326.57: 0.4345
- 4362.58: 0.5347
